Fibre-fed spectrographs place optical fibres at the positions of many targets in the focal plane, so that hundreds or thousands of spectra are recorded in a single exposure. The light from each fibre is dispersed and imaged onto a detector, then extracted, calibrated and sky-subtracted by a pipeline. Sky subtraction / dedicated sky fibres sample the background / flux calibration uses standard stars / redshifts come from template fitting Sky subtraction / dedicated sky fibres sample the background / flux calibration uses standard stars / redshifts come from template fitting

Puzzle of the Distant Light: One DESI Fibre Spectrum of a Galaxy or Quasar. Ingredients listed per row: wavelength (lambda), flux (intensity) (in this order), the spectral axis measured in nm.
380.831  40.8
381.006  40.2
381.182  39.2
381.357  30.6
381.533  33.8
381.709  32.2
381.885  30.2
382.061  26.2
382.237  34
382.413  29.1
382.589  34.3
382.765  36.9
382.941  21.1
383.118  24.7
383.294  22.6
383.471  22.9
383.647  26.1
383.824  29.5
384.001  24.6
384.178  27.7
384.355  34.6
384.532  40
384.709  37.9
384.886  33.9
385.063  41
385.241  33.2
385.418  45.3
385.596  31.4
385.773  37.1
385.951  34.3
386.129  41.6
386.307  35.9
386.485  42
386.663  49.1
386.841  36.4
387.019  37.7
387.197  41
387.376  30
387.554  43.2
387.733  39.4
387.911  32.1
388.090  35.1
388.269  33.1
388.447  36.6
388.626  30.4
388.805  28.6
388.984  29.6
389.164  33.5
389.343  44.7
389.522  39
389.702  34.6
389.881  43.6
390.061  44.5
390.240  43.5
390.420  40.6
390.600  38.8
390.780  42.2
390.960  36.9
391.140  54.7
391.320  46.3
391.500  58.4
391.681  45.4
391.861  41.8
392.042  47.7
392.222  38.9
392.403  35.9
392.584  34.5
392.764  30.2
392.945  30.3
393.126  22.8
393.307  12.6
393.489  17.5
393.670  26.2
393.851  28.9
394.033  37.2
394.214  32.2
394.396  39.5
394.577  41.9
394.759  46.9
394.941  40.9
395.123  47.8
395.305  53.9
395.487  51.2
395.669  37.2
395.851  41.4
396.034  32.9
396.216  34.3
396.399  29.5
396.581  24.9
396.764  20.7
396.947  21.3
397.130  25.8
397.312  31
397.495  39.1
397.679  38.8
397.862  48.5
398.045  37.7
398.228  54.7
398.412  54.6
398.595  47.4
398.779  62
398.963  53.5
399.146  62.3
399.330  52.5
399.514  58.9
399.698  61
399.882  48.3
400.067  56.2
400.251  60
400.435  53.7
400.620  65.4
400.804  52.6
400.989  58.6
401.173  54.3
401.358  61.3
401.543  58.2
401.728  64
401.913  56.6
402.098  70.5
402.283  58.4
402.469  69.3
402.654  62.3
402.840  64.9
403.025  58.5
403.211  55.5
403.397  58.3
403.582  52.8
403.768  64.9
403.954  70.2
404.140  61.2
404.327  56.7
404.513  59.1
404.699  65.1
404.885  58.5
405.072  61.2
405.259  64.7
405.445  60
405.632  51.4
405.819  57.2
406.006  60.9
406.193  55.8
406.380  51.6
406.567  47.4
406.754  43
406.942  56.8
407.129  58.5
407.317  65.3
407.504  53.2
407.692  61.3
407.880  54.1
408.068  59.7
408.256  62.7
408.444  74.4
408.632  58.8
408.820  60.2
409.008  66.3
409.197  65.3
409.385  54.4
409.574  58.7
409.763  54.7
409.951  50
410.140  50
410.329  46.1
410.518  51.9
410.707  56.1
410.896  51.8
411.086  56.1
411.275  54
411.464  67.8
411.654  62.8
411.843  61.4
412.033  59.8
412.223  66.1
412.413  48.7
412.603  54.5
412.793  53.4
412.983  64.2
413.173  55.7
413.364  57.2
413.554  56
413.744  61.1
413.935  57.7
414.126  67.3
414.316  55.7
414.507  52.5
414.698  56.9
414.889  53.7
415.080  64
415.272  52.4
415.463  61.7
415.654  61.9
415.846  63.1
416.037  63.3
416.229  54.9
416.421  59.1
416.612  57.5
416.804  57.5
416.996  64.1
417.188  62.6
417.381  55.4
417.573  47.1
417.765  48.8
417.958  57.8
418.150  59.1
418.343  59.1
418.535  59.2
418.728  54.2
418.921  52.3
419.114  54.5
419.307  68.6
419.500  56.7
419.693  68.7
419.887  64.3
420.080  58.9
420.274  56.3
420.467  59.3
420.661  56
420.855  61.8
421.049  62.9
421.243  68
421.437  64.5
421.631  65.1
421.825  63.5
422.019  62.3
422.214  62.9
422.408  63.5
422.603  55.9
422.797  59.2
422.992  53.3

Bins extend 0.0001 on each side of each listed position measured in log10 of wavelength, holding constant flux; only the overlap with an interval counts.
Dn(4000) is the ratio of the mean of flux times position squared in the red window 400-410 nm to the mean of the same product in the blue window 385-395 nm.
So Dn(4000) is 1.7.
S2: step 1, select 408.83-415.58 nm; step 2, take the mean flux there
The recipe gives 57.4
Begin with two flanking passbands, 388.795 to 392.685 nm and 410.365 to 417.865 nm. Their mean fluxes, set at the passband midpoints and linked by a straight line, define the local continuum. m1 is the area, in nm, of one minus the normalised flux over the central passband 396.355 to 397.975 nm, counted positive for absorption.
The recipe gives 0.52 nm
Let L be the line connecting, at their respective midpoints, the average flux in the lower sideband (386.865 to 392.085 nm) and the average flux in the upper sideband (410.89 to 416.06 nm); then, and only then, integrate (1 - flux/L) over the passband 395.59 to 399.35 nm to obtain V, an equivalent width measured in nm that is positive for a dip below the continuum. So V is 0.48 nm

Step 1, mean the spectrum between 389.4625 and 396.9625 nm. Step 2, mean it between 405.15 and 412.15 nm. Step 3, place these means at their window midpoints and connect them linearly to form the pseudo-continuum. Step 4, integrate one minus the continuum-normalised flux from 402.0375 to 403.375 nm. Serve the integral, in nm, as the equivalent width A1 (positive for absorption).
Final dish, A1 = -0.339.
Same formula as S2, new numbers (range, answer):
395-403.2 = 50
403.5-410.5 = 58.1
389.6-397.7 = 37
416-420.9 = 58.3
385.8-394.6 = 37.1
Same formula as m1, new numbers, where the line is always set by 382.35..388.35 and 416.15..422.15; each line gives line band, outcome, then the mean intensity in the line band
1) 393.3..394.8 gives 0.33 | 32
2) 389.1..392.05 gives -0.39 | 43.3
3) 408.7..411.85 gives -0.24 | 56.8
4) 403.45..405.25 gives -0.48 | 61.2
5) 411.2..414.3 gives -0.26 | 59.2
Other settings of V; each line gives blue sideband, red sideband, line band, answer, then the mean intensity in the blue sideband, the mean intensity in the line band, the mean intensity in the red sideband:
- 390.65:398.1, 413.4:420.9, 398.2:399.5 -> -0.46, 36.7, 55.5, 58.5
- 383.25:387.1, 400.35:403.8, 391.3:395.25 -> 0.87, 34.9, 36.5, 59.9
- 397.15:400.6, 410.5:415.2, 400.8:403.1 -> -0.38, 50.9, 61.1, 57.9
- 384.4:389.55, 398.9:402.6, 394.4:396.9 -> 0.60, 37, 38.4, 58.9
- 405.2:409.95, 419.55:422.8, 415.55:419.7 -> 0.18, 58.1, 58.2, 62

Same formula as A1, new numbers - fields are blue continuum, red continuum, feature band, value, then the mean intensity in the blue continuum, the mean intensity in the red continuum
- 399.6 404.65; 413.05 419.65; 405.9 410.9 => 0.194 nm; 59.8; 58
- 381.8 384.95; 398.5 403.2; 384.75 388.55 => -0.269 nm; 29.8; 58.8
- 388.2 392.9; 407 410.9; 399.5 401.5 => -0.311 nm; 39.7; 57.9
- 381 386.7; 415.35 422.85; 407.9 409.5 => -0.319 nm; 33.2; 59.8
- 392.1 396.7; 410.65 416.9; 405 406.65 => -0.272 nm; 34.8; 58.4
